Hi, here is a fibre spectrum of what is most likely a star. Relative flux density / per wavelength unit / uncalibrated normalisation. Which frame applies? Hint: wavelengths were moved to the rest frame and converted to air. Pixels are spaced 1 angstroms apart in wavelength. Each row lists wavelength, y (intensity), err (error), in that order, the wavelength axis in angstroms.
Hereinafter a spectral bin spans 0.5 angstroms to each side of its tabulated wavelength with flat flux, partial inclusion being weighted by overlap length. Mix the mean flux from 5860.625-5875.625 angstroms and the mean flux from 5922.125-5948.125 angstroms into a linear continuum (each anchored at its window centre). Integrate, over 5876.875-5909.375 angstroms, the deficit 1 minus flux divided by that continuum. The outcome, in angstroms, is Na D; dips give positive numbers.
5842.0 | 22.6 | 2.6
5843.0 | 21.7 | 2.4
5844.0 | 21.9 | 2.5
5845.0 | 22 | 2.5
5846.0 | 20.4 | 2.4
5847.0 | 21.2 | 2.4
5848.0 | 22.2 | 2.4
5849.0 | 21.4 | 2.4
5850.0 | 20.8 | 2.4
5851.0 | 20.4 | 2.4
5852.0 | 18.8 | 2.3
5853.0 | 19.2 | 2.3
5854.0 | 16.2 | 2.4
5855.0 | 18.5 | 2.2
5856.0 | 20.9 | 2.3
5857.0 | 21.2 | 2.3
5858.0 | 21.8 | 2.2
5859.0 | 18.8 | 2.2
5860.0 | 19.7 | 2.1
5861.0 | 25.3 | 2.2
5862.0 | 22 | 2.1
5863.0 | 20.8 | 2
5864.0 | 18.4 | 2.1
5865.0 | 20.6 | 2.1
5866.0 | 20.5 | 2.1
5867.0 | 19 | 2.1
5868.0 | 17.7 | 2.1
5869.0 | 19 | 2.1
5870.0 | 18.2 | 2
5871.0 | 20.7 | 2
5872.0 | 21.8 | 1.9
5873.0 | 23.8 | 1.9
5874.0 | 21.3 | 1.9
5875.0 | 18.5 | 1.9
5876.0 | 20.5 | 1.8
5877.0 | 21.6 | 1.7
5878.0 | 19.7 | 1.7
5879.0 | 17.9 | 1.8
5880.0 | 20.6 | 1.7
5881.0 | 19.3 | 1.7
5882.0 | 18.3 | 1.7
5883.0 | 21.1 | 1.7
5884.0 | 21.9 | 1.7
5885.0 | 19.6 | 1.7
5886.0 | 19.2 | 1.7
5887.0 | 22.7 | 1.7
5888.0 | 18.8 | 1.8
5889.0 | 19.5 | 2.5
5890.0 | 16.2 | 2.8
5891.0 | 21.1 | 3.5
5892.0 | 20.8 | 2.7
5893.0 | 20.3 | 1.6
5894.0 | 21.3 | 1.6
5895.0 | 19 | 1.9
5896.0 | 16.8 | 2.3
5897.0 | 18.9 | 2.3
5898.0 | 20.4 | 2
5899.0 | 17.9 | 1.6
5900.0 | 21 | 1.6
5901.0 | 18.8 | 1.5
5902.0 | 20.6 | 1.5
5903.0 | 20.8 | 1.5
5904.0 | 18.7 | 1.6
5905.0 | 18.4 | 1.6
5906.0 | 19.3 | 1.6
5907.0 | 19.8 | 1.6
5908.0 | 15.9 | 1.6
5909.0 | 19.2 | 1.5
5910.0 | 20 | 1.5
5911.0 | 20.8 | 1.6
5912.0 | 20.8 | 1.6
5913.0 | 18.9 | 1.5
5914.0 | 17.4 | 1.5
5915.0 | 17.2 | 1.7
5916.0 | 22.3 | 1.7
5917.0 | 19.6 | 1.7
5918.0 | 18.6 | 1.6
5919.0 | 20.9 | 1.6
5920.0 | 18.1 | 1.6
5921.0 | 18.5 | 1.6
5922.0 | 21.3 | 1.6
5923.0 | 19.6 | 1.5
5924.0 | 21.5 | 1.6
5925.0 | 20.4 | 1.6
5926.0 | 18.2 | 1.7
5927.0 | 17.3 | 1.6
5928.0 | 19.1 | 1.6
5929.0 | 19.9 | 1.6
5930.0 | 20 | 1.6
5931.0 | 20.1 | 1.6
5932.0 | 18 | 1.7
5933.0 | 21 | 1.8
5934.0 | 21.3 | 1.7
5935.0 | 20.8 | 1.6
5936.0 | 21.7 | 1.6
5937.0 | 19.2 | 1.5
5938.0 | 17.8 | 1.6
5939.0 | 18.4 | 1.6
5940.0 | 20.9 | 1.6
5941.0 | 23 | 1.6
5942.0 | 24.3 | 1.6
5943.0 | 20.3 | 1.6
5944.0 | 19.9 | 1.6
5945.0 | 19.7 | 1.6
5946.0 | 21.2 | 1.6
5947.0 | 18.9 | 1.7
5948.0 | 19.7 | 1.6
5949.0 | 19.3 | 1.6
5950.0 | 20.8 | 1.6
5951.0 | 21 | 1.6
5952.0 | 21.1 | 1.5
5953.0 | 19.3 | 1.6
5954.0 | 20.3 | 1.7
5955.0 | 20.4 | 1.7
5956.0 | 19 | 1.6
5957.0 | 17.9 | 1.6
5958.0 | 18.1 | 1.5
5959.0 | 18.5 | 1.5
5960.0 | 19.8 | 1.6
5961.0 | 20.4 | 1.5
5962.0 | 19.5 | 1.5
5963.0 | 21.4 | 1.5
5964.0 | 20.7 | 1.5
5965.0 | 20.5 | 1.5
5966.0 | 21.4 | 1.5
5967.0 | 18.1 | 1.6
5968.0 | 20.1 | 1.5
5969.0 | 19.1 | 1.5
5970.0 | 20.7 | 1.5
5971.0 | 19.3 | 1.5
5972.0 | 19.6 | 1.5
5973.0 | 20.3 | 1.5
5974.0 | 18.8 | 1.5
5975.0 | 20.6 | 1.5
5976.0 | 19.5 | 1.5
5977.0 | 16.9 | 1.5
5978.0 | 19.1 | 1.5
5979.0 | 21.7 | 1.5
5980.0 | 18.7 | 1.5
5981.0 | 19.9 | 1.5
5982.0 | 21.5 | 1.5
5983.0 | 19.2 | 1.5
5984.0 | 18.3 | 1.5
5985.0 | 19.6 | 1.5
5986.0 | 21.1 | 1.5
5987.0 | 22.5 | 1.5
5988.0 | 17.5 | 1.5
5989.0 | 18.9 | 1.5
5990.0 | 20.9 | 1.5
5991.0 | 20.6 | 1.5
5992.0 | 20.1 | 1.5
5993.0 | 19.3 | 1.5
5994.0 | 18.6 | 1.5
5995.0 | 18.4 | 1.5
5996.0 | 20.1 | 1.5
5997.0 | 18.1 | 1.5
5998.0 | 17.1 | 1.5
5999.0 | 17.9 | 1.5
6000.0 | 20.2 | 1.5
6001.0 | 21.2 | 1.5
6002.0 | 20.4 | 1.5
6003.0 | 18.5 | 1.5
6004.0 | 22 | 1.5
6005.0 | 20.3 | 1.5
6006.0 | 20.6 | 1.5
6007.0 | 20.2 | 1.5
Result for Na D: 1.3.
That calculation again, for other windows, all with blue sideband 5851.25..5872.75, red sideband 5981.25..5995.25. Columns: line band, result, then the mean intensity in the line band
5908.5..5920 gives 0.2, 19.5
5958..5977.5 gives 0.1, 19.7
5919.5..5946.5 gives -0.2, 20.1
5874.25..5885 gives 0.0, 20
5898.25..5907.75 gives 0.2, 19.4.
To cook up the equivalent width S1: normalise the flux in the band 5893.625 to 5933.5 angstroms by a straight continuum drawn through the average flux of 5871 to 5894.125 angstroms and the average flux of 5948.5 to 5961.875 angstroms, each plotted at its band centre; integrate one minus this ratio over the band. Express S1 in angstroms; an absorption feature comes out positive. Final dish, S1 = 1.2 angstroms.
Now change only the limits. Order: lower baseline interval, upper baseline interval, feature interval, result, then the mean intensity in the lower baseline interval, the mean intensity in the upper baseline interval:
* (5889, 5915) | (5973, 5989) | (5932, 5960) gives -0.9 angstroms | 19.3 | 19.7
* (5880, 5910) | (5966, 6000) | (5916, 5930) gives 0.0 angstroms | 19.5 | 19.5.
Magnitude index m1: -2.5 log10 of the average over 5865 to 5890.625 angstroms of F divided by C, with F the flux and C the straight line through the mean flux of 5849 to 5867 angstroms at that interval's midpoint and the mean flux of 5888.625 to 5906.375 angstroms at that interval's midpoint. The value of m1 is -0.005 mag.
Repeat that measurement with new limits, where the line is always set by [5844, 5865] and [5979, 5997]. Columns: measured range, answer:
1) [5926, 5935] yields 0.027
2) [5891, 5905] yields 0.034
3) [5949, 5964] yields 0.005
